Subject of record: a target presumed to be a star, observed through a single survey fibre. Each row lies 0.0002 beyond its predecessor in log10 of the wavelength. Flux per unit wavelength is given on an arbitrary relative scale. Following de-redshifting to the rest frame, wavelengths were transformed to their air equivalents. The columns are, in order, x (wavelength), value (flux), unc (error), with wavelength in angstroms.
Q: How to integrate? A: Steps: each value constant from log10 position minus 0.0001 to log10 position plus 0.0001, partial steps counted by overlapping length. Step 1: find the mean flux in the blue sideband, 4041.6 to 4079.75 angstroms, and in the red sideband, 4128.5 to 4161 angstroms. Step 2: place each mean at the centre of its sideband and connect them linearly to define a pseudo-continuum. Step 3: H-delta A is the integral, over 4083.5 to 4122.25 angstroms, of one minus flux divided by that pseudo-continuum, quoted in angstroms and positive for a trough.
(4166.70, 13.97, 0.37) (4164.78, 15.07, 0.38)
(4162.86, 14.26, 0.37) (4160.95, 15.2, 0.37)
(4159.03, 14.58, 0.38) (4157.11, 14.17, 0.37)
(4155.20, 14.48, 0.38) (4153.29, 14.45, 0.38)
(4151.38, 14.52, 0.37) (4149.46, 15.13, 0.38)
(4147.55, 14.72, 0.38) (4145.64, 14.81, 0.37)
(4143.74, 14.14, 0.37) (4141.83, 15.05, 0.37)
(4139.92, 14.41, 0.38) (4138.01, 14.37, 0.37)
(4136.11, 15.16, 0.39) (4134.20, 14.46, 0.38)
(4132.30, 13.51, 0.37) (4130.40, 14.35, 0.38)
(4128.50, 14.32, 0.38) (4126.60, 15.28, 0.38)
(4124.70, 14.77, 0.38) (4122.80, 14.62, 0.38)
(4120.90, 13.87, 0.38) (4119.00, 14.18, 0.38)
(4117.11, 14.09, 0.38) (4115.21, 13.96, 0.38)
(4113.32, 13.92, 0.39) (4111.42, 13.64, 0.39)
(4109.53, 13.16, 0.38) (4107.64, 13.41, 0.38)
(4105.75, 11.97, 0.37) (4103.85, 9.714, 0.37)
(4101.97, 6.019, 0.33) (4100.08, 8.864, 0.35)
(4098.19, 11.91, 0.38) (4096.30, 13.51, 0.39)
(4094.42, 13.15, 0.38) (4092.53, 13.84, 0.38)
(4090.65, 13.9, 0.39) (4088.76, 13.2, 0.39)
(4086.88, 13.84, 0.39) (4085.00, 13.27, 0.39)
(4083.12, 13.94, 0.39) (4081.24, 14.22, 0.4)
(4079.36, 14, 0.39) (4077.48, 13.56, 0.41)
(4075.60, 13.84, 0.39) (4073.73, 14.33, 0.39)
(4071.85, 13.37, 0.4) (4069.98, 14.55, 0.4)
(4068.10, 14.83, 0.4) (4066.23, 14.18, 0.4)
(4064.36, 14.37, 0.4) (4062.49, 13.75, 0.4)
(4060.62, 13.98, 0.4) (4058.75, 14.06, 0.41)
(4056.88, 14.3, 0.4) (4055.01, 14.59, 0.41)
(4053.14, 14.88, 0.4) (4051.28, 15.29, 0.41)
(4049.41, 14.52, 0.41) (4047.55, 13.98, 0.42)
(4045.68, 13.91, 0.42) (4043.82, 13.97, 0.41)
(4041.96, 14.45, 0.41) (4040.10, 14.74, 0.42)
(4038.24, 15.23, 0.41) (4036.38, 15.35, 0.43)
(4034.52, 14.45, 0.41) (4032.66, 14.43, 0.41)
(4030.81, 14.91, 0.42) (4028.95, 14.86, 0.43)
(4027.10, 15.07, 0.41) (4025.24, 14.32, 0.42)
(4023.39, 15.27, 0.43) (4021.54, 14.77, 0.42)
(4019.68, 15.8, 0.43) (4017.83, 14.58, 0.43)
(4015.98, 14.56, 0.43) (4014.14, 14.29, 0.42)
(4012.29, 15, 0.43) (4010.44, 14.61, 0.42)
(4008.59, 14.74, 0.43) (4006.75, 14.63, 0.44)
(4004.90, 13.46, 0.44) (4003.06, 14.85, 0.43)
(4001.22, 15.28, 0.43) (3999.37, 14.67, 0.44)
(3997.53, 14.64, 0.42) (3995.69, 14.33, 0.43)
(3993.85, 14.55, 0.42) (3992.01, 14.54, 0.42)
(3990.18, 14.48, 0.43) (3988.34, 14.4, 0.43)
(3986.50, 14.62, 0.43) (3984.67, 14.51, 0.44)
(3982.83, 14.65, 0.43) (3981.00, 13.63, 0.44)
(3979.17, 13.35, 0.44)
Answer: 4.5 angstroms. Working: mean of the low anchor 14.2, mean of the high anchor 14.5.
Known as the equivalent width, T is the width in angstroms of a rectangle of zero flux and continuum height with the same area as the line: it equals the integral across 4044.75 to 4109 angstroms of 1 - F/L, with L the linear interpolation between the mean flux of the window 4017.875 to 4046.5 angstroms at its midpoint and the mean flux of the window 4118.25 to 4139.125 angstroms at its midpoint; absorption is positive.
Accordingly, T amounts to 5.5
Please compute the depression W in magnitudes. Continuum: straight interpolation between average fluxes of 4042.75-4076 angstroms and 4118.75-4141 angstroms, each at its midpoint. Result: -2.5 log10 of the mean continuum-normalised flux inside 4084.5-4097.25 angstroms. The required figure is 0.063 mag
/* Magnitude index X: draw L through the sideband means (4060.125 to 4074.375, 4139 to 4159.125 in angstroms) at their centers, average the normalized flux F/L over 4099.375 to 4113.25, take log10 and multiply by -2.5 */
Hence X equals 0.27 mag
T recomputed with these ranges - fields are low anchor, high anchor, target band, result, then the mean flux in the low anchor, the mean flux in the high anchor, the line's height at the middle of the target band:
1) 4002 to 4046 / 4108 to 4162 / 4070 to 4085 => 0.7 angstroms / 14.7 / 14.4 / 14.5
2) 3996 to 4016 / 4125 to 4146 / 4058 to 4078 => 0.7 angstroms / 14.6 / 14.5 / 14.6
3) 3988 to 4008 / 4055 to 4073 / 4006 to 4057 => -1.2 angstroms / 14.5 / 14.2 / 14.4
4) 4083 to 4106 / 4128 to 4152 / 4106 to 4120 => -0.7 angstroms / 12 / 14.5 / 13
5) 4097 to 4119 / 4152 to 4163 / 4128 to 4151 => -1.6 angstroms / 12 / 14.6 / 13.6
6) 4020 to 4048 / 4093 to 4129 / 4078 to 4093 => -0.3 angstroms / 14.7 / 12.9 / 13.5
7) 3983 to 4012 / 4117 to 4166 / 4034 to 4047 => 0.0 angstroms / 14.6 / 14.5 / 14.6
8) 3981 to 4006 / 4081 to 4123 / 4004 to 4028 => -0.9 angstroms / 14.5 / 12.8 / 14.2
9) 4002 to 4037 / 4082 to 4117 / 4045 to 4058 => -0.6 angstroms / 14.7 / 12.6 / 13.9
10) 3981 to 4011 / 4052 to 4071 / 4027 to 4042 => -0.4 angstroms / 14.5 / 14.4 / 14.4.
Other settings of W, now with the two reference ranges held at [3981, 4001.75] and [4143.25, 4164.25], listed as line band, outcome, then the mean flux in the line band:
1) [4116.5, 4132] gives 0.014 mag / 14.4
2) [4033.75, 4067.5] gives 0.009 mag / 14.4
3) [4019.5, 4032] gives -0.028 mag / 14.9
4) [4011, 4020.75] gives -0.020 mag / 14.8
